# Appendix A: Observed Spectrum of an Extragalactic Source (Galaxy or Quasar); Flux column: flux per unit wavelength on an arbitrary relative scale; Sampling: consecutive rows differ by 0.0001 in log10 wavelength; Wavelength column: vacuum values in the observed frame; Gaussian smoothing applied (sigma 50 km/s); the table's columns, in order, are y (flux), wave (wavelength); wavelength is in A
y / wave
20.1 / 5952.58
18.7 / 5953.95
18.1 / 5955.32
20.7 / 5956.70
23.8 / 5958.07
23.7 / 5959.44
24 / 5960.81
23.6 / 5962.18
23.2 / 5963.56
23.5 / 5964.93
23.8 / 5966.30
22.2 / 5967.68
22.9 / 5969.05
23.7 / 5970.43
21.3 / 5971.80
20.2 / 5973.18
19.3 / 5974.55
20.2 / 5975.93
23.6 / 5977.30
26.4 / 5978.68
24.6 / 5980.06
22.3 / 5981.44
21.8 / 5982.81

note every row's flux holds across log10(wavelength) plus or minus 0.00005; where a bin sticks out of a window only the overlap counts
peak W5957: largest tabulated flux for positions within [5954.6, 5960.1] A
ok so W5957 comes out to 23.8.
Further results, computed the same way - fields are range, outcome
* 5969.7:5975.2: 23.7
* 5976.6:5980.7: 26.4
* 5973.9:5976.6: 20.2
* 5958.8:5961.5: 24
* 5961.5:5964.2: 23.6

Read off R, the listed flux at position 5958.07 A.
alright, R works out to 23.8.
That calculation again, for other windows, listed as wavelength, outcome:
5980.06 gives 24.6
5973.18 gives 20.2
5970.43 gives 23.7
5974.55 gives 19.3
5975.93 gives 20.2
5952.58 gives 20.1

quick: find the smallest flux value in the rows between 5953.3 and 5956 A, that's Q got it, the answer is 18.1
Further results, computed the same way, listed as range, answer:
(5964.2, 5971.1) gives 22.2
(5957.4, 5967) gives 23.2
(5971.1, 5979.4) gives 19.3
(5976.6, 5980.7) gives 23.6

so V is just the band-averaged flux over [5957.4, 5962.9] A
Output 23.8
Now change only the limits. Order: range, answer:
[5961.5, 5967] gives 23.5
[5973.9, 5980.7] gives 22.8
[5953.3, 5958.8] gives 20.4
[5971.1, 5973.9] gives 20.8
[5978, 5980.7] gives 25.5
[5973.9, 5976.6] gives 19.7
